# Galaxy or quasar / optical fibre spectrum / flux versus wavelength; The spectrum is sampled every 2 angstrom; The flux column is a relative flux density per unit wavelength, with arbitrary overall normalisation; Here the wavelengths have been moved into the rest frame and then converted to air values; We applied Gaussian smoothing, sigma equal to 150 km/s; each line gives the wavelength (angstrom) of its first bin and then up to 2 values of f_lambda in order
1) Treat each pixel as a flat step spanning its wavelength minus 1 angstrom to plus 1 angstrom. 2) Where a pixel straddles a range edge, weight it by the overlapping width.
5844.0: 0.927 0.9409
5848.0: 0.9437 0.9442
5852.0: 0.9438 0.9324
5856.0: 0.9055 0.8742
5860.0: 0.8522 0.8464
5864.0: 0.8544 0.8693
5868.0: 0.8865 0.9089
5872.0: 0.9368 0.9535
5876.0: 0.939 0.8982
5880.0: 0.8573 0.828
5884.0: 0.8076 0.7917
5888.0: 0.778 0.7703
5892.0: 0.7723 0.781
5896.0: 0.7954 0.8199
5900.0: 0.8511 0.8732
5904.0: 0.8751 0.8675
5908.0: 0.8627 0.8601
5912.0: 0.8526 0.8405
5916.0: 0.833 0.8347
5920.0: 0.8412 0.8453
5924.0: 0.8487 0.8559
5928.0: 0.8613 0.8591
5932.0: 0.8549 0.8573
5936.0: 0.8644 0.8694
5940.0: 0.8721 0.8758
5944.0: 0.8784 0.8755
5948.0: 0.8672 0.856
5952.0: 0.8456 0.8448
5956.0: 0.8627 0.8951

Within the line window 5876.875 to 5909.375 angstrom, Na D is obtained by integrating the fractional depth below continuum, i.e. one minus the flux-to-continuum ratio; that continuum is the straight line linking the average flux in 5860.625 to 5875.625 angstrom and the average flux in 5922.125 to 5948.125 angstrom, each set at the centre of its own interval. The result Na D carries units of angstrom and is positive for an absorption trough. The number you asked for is 2.0 angstrom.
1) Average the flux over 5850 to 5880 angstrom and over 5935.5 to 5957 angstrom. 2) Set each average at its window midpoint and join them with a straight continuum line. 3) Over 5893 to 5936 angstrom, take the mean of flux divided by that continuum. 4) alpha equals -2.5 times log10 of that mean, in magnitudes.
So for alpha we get 0.04 mag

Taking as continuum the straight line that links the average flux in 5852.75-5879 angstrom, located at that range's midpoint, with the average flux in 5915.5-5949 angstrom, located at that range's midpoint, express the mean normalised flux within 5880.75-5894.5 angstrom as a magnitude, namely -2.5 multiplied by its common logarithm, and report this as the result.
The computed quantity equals 0.12 mag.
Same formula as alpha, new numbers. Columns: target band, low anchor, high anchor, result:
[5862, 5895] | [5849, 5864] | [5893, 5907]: 0.02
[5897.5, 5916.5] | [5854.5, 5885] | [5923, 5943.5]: 0.02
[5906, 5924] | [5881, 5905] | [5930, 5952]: -0.01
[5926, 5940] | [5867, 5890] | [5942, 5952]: 0.01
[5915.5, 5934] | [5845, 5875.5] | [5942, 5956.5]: 0.03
